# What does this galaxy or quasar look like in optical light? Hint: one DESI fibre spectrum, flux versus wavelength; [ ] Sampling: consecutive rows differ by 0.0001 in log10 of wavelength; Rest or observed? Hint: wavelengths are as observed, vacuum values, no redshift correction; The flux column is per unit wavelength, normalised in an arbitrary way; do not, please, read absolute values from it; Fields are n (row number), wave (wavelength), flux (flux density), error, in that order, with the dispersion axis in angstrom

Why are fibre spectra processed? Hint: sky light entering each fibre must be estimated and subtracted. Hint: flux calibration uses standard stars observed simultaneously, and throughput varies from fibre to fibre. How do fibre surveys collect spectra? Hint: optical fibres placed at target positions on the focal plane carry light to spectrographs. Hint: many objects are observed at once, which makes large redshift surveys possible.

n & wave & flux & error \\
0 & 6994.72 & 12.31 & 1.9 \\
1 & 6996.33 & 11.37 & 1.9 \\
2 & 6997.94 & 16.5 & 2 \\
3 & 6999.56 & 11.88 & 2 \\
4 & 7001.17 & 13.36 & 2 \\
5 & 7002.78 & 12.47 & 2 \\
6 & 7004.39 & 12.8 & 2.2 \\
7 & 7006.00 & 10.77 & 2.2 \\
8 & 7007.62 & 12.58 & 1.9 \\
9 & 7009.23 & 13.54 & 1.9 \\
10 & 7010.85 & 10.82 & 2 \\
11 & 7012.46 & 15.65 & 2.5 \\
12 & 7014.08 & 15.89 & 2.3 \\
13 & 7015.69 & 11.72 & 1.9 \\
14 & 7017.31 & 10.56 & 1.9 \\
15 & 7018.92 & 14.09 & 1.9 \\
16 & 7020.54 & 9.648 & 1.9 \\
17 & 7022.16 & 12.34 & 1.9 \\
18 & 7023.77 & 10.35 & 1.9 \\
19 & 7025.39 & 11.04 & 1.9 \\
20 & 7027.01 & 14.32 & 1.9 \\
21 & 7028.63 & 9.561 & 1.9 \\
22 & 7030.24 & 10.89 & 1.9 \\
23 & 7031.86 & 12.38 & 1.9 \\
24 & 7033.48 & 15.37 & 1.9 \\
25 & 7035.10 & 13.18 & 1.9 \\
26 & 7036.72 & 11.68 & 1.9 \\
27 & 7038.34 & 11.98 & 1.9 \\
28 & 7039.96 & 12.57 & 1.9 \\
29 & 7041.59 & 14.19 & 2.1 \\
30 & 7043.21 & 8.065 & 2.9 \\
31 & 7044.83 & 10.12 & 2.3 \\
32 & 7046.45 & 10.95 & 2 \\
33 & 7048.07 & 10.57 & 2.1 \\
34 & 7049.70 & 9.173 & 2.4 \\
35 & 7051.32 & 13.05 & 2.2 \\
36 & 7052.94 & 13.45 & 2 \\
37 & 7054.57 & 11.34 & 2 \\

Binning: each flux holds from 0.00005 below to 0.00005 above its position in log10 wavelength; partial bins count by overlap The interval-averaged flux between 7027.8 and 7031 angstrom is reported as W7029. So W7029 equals 10.3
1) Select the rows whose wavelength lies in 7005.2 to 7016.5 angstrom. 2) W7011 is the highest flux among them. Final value 15.89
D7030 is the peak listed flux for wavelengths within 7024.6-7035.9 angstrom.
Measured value 15.37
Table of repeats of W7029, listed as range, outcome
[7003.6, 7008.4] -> 12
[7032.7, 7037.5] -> 13.4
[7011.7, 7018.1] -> 13.4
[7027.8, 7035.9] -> 12.3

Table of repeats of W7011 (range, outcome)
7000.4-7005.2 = 13.36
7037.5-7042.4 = 14.19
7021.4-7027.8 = 14.32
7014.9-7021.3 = 14.09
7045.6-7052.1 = 13.05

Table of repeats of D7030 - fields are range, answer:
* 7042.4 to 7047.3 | 10.95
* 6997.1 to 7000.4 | 16.5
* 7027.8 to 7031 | 10.89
